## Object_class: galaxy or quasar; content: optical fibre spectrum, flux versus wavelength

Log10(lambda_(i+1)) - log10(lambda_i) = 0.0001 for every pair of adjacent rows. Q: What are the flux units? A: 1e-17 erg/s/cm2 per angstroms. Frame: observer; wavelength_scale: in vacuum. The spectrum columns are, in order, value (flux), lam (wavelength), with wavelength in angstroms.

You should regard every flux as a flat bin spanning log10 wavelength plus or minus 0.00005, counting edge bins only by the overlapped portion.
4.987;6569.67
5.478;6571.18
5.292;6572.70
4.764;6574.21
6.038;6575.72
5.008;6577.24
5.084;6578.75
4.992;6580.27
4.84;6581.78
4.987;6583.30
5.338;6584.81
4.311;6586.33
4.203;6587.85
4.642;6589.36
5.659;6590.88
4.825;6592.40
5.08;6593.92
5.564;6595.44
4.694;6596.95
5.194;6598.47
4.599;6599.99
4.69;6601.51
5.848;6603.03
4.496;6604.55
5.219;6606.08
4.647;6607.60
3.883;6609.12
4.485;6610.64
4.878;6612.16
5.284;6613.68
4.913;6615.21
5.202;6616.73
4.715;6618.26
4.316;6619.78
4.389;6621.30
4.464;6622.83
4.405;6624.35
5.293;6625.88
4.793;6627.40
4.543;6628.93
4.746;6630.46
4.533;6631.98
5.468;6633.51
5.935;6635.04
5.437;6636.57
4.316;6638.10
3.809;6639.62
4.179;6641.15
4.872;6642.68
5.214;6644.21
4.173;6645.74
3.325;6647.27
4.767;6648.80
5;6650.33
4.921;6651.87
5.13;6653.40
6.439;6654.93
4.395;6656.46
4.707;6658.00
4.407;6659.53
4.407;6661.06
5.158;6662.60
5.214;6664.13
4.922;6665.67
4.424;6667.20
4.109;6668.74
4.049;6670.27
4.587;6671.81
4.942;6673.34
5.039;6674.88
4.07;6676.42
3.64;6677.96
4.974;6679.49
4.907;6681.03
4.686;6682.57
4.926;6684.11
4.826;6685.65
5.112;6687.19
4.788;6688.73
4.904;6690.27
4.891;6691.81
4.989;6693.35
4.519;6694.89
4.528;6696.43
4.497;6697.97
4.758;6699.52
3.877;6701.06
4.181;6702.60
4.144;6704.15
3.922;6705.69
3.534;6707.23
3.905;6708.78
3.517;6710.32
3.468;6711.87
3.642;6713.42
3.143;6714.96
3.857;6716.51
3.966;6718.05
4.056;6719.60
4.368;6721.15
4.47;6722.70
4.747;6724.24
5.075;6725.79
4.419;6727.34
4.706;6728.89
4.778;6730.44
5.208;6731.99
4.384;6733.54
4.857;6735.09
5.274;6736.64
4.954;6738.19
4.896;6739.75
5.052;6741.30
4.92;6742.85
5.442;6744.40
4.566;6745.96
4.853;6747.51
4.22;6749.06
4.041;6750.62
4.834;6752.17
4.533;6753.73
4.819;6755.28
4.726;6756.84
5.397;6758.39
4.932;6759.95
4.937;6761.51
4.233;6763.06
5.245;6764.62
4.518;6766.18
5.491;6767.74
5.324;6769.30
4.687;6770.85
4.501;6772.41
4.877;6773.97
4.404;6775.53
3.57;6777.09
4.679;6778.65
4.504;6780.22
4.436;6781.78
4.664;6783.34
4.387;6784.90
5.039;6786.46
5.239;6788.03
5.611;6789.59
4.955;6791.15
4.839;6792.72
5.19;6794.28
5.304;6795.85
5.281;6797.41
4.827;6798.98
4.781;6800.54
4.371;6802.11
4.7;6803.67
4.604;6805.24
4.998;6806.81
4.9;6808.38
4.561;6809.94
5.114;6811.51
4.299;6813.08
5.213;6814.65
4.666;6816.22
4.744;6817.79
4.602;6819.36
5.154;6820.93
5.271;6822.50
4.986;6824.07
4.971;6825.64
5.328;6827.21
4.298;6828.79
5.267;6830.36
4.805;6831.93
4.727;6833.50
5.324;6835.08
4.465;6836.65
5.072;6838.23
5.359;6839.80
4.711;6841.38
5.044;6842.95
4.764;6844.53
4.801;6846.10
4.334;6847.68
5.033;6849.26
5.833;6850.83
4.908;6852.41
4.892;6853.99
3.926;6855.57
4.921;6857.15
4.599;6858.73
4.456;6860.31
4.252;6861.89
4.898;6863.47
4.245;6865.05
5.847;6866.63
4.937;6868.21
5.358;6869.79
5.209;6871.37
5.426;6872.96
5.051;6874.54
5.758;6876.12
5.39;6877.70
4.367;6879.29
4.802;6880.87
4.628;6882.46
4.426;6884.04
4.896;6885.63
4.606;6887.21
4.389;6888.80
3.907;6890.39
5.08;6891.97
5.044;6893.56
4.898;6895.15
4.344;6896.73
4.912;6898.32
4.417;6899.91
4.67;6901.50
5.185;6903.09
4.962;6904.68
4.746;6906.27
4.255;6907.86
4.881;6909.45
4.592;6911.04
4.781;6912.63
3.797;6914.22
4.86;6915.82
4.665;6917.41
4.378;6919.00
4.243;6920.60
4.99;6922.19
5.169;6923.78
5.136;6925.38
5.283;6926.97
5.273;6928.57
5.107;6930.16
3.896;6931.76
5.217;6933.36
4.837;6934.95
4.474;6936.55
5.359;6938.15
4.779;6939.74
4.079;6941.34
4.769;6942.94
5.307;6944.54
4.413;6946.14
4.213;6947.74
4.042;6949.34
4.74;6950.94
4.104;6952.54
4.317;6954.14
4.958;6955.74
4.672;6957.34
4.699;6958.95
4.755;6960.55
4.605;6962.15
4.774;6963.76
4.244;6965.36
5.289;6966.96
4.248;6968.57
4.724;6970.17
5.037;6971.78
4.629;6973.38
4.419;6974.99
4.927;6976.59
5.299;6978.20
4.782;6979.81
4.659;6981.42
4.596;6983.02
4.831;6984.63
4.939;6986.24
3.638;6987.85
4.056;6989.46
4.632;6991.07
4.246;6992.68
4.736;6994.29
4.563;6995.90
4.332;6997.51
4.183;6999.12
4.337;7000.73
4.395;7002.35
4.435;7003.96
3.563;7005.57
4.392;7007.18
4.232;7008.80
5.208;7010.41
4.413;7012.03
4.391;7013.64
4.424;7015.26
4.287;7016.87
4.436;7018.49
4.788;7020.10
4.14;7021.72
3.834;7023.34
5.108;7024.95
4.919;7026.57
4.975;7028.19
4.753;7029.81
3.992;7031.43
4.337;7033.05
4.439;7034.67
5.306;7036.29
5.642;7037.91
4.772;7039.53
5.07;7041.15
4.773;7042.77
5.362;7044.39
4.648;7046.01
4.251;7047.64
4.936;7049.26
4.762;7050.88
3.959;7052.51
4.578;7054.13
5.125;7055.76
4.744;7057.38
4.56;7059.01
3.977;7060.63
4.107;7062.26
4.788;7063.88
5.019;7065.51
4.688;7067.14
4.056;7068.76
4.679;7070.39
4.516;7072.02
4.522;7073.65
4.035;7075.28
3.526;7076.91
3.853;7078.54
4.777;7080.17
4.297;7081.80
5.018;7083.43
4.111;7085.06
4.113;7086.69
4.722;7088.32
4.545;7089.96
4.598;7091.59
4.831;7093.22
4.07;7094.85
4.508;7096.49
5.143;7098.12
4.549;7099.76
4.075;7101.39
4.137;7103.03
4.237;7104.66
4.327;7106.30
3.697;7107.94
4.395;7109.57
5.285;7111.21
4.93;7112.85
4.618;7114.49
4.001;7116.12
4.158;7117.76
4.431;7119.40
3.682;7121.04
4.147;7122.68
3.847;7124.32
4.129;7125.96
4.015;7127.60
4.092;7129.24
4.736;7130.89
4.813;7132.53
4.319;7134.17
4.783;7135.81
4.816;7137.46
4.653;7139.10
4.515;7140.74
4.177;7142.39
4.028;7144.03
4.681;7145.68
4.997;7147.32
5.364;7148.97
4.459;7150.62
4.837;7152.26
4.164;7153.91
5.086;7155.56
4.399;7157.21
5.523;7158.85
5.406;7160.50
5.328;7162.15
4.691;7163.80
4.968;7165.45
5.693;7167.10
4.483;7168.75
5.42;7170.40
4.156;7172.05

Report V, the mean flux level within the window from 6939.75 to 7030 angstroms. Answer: 4.54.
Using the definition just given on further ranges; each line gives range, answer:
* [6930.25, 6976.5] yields 4.64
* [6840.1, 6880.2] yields 4.92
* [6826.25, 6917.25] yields 4.82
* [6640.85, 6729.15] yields 4.49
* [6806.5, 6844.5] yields 4.91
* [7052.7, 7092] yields 4.45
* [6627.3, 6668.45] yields 4.78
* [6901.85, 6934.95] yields 4.77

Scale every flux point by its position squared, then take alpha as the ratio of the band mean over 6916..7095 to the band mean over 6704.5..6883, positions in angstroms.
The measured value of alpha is 1.03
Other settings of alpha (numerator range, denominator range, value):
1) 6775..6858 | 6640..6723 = 1.13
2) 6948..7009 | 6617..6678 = 1.06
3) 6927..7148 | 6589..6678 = 1.07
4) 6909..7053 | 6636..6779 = 1.09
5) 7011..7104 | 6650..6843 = 1.06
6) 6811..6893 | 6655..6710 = 1.12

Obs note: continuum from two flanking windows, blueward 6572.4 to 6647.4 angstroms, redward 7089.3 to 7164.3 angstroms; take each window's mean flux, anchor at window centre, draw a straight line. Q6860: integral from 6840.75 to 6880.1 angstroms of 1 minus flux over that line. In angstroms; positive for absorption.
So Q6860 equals -1.9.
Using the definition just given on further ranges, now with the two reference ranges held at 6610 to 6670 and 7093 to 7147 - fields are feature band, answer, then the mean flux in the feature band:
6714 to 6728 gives 1.4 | 4.23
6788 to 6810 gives -1.5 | 4.95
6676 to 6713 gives 2.5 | 4.39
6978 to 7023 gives 0.4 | 4.44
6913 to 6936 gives -1.2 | 4.77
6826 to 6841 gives -1.1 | 4.95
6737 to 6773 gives -1.3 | 4.84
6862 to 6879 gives -2.1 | 5.15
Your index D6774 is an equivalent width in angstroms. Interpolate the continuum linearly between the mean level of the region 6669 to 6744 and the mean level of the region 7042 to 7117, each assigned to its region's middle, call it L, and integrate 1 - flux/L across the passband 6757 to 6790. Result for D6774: -2.2 angstroms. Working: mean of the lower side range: 4.48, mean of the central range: 4.78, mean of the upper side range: 4.49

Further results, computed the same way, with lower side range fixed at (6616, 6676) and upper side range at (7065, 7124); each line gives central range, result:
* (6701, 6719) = 3.5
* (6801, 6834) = -1.7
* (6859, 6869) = -0.4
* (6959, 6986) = -1.6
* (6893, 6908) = -0.7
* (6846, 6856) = -0.6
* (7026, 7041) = -1.2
